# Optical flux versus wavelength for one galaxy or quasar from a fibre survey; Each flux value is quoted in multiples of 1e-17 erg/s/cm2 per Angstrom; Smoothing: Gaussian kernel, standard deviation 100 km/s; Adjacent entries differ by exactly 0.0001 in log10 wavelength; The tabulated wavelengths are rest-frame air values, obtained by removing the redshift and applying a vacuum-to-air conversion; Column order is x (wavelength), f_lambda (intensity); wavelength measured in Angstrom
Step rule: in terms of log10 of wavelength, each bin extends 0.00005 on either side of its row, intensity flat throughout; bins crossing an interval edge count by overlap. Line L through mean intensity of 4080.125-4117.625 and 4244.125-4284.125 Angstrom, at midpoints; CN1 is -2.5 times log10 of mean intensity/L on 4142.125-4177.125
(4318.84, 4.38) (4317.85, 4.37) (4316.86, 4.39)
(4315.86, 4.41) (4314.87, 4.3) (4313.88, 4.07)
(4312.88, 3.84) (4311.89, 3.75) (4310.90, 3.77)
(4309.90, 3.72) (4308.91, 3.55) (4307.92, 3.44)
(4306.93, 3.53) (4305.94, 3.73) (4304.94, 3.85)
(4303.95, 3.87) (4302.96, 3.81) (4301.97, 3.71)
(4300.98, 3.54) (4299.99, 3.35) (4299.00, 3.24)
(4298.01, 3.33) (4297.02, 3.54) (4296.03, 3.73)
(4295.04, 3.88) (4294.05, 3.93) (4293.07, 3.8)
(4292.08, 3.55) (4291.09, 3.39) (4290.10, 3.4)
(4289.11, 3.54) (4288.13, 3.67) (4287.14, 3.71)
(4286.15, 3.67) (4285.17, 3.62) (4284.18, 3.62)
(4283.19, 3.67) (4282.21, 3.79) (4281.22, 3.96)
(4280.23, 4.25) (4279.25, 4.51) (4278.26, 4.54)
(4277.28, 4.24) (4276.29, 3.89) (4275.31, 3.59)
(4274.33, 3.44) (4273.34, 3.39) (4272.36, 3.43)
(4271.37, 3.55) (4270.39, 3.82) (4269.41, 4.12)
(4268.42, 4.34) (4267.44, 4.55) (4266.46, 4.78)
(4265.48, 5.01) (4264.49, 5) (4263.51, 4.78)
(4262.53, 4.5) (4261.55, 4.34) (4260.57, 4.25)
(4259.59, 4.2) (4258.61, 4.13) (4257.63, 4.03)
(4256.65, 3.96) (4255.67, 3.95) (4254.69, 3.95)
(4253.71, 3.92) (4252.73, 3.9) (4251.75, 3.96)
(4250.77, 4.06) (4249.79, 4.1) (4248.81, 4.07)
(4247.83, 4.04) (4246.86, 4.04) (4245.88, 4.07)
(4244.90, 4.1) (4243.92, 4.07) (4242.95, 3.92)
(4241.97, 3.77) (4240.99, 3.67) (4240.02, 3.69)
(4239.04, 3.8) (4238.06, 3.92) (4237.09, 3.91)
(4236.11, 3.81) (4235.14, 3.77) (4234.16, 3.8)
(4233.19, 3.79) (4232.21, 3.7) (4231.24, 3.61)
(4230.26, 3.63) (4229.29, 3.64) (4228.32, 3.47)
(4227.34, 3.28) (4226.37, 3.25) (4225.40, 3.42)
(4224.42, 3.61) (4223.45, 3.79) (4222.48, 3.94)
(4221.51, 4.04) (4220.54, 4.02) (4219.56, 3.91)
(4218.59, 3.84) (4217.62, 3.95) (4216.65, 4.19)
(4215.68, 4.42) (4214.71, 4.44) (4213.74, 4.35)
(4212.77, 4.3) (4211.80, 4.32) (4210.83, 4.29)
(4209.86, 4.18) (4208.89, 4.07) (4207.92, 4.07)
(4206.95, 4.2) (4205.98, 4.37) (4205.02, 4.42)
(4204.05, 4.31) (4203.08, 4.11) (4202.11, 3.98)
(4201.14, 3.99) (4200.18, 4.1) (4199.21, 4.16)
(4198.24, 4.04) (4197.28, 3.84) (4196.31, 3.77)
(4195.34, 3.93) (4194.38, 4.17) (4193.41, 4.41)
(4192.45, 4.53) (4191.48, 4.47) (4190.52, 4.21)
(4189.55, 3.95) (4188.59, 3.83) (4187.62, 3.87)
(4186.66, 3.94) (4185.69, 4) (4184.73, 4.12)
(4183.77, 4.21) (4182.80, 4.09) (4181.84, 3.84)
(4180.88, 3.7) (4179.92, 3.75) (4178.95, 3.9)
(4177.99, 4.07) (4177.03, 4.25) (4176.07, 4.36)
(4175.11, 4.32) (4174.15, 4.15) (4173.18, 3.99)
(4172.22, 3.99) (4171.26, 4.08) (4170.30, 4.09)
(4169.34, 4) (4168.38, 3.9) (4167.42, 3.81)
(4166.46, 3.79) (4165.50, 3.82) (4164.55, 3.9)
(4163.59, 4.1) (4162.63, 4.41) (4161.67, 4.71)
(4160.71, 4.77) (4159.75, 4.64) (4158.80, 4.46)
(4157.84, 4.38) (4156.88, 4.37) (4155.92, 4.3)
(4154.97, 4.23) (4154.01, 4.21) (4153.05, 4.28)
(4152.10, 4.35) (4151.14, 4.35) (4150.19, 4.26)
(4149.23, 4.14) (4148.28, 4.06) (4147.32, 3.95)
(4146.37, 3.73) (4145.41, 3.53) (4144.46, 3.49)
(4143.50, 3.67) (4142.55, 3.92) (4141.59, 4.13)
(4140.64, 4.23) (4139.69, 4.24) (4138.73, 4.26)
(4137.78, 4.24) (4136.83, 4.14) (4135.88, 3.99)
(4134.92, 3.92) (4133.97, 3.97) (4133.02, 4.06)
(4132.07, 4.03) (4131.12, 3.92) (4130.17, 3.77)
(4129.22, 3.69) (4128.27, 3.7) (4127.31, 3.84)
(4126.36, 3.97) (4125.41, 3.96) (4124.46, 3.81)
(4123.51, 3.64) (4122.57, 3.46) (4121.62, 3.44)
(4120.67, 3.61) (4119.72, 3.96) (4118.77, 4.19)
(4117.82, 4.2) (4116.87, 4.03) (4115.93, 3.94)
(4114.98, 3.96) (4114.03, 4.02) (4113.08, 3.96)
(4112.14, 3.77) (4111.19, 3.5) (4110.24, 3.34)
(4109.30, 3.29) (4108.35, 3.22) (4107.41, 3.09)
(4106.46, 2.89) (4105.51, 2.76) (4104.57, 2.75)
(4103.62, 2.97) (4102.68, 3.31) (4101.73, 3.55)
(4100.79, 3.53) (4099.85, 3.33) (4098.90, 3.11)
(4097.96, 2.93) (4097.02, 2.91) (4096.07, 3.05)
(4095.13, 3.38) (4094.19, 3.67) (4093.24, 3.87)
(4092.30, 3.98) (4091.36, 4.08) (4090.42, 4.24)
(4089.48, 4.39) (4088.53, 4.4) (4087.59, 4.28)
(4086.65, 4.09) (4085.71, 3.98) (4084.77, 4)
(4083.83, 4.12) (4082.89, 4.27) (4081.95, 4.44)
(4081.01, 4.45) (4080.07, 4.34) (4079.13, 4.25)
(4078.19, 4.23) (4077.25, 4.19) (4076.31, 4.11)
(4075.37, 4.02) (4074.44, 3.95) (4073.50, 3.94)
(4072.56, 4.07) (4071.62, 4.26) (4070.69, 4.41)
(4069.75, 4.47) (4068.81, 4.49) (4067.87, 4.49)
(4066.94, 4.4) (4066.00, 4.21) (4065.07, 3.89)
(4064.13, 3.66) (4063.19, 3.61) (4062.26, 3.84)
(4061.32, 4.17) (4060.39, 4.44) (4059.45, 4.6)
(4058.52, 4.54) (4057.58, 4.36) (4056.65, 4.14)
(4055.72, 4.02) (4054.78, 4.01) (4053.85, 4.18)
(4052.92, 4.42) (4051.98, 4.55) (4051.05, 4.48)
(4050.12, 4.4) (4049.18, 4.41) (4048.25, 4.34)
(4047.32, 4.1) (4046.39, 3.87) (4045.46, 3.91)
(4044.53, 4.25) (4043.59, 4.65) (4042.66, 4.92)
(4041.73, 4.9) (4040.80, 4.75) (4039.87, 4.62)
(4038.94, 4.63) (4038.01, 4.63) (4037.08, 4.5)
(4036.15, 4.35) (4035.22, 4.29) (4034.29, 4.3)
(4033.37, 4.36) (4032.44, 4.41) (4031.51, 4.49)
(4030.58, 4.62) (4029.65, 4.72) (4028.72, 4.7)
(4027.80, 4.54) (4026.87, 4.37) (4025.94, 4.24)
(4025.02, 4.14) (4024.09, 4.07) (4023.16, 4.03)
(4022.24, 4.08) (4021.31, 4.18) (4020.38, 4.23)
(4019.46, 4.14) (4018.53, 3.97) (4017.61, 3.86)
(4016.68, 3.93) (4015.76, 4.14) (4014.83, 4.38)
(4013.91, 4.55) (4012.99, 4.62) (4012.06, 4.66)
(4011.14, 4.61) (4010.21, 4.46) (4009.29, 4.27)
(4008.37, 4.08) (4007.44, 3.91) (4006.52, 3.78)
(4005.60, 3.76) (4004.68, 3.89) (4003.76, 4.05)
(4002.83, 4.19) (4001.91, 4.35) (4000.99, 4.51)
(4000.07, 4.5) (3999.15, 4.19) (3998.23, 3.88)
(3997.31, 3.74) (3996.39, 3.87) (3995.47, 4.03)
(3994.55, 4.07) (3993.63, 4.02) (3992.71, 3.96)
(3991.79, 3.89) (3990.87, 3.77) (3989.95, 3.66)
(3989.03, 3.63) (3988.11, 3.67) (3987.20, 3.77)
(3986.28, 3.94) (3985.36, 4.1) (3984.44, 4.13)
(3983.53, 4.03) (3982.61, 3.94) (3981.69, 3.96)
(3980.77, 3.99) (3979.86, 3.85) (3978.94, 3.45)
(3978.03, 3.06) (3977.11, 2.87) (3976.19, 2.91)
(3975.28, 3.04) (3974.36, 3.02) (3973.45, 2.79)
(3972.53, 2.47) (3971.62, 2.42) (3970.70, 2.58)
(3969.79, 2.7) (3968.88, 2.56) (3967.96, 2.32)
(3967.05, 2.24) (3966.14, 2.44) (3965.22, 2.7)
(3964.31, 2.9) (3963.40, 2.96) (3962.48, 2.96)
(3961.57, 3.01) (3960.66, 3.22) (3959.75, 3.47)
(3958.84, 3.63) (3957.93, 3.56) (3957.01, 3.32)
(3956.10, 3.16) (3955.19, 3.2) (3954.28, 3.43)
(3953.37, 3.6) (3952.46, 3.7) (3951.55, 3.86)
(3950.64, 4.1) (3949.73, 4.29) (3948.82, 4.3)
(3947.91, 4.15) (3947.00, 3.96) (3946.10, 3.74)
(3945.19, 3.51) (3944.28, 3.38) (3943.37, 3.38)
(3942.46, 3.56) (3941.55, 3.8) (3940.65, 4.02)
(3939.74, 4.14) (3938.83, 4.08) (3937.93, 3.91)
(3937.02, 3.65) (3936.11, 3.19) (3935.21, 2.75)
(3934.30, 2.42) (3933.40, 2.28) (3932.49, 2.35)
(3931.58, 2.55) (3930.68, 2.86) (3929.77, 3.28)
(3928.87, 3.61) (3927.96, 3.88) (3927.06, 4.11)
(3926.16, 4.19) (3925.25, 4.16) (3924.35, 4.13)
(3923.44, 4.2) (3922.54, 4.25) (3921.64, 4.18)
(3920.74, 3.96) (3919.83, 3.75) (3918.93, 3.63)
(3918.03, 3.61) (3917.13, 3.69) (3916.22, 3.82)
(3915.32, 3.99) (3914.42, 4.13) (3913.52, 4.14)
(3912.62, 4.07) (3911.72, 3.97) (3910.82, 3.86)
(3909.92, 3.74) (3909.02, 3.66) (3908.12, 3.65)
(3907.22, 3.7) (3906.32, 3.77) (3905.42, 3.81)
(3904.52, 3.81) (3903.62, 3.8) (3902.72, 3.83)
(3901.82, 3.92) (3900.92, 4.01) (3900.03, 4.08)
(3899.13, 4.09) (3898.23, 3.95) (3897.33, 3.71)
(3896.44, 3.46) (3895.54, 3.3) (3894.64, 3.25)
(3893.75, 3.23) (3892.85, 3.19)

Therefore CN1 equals -0.08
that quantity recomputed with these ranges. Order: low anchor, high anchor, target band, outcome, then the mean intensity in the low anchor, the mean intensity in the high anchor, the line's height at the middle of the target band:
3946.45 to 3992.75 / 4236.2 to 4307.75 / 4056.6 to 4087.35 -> -0.18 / 3.38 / 3.91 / 3.56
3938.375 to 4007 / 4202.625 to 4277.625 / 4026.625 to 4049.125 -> -0.21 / 3.56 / 4.01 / 3.67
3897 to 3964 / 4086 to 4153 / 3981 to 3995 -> -0.06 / 3.67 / 3.77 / 3.7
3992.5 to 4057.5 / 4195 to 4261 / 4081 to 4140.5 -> 0.11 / 4.28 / 3.96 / 4.14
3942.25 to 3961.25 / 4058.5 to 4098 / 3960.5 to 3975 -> 0.34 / 3.64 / 4.08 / 3.7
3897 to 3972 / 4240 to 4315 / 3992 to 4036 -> -0.16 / 3.55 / 3.91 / 3.63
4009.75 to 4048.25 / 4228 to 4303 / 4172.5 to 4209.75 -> -0.01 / 4.37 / 3.9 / 4.05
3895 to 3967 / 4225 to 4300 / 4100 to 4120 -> 0.07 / 3.62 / 3.89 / 3.76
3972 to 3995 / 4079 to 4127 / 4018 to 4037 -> -0.18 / 3.6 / 3.72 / 3.64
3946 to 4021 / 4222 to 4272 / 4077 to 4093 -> -0.12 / 3.67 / 3.98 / 3.79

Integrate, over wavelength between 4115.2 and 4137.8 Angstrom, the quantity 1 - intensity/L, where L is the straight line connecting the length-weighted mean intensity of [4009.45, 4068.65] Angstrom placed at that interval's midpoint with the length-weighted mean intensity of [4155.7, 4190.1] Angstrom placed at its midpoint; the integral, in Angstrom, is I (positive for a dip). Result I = 1.6 Angstrom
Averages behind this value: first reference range 4.32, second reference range 4.1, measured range 3.89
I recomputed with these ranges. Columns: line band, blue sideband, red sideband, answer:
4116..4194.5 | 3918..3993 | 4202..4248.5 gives -4.8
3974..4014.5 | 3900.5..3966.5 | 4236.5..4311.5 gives -2.9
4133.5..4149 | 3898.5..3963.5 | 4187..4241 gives -0.3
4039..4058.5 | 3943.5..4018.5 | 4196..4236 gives -3.3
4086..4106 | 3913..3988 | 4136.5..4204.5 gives 1.7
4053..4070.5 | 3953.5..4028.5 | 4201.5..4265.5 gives -1.9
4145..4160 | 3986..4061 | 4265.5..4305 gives -0.6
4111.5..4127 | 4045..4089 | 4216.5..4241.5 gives 0.7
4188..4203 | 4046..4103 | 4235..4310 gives -0.5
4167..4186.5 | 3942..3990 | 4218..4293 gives -1.4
